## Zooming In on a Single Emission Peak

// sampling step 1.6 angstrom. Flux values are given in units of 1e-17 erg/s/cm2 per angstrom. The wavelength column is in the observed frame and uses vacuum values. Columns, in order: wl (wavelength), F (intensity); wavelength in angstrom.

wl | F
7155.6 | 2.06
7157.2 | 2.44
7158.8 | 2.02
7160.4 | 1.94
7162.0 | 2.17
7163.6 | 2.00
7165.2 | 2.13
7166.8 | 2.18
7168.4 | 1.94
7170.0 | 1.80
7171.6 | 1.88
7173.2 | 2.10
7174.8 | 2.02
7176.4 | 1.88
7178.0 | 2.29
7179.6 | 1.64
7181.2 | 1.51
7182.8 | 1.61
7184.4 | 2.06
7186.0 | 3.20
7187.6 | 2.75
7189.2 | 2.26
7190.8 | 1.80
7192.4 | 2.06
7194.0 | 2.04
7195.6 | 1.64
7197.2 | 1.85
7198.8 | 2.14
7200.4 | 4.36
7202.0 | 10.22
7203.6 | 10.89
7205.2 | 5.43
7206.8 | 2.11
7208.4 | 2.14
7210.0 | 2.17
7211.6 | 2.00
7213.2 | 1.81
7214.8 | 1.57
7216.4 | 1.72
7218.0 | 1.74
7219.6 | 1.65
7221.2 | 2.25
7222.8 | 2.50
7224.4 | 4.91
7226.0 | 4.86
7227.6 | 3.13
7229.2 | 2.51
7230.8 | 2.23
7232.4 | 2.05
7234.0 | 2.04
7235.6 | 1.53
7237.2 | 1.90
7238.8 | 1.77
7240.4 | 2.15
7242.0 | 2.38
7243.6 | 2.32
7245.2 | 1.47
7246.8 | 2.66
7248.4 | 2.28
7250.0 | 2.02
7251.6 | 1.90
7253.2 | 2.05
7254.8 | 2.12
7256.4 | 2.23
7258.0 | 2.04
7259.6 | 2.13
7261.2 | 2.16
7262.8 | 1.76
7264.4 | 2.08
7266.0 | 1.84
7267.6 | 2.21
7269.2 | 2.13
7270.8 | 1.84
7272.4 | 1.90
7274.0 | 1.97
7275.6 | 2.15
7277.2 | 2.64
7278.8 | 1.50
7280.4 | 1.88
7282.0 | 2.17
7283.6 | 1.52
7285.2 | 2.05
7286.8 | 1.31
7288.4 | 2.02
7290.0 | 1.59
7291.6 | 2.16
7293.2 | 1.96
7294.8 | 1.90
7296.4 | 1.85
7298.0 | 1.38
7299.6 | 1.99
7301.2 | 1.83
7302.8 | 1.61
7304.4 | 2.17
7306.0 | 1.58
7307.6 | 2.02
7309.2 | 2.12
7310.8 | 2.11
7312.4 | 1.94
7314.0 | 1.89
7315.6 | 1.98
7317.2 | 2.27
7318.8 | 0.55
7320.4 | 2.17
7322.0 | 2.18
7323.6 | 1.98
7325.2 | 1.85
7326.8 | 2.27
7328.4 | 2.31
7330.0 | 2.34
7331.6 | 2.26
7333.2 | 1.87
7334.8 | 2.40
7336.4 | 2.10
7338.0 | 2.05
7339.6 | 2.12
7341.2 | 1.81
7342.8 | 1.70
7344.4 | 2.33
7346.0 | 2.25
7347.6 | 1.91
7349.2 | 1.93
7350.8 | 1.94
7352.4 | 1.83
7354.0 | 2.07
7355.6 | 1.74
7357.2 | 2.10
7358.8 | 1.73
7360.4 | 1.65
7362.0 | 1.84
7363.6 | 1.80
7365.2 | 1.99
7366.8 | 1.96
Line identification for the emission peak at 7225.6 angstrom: [N II] 6583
